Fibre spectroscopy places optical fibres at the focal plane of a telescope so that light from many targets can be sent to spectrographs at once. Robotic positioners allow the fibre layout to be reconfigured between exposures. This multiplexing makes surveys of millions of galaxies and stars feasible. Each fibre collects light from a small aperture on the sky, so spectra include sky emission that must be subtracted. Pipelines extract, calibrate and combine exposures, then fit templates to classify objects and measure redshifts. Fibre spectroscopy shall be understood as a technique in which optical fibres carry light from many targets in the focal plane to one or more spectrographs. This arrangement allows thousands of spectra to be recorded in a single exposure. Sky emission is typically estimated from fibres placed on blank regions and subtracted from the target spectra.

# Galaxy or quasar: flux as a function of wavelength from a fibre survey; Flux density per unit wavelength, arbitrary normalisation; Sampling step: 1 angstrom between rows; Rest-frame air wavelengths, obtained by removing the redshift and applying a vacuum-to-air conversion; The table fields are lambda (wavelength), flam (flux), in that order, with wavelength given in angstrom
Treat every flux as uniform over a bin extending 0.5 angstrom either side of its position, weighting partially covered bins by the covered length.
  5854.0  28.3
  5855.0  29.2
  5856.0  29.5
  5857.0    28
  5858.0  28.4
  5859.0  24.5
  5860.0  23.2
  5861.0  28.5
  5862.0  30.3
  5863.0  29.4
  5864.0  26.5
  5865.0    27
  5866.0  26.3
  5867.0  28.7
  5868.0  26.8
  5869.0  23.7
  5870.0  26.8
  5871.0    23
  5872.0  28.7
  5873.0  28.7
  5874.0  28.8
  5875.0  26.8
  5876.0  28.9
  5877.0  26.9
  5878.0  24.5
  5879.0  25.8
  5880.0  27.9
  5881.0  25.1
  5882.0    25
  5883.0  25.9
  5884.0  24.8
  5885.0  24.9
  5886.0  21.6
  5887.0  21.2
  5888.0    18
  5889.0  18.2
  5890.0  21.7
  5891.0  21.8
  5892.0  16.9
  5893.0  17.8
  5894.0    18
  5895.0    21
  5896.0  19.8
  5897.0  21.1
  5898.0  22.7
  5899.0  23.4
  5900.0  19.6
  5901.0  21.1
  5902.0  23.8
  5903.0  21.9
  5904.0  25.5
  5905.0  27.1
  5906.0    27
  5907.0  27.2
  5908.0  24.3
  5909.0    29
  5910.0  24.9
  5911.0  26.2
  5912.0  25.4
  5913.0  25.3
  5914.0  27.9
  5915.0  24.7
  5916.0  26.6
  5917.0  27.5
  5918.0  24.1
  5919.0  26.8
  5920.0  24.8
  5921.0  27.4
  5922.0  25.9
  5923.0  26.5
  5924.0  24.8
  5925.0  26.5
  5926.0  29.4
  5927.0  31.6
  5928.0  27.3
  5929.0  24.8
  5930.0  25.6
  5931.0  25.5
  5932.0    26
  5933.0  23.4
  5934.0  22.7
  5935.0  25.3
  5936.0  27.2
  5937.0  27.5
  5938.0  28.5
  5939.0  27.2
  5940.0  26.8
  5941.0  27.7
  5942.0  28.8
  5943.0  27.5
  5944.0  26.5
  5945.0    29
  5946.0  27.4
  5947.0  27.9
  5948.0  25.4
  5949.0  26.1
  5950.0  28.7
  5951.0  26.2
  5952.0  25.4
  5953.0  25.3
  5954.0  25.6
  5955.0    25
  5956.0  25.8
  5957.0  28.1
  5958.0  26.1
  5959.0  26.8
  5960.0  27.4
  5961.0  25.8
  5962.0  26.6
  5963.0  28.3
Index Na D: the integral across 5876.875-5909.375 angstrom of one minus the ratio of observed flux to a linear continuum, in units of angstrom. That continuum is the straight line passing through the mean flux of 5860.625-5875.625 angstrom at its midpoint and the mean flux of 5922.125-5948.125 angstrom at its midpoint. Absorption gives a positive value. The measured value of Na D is 5.0 angstrom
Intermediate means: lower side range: 27.3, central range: 23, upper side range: 26.8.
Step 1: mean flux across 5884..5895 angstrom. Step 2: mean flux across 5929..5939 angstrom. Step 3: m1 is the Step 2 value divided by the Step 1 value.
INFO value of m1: 1.27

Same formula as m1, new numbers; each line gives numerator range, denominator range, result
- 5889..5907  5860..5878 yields 0.80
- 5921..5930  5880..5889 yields 1.16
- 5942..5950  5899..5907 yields 1.14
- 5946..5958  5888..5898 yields 1.34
